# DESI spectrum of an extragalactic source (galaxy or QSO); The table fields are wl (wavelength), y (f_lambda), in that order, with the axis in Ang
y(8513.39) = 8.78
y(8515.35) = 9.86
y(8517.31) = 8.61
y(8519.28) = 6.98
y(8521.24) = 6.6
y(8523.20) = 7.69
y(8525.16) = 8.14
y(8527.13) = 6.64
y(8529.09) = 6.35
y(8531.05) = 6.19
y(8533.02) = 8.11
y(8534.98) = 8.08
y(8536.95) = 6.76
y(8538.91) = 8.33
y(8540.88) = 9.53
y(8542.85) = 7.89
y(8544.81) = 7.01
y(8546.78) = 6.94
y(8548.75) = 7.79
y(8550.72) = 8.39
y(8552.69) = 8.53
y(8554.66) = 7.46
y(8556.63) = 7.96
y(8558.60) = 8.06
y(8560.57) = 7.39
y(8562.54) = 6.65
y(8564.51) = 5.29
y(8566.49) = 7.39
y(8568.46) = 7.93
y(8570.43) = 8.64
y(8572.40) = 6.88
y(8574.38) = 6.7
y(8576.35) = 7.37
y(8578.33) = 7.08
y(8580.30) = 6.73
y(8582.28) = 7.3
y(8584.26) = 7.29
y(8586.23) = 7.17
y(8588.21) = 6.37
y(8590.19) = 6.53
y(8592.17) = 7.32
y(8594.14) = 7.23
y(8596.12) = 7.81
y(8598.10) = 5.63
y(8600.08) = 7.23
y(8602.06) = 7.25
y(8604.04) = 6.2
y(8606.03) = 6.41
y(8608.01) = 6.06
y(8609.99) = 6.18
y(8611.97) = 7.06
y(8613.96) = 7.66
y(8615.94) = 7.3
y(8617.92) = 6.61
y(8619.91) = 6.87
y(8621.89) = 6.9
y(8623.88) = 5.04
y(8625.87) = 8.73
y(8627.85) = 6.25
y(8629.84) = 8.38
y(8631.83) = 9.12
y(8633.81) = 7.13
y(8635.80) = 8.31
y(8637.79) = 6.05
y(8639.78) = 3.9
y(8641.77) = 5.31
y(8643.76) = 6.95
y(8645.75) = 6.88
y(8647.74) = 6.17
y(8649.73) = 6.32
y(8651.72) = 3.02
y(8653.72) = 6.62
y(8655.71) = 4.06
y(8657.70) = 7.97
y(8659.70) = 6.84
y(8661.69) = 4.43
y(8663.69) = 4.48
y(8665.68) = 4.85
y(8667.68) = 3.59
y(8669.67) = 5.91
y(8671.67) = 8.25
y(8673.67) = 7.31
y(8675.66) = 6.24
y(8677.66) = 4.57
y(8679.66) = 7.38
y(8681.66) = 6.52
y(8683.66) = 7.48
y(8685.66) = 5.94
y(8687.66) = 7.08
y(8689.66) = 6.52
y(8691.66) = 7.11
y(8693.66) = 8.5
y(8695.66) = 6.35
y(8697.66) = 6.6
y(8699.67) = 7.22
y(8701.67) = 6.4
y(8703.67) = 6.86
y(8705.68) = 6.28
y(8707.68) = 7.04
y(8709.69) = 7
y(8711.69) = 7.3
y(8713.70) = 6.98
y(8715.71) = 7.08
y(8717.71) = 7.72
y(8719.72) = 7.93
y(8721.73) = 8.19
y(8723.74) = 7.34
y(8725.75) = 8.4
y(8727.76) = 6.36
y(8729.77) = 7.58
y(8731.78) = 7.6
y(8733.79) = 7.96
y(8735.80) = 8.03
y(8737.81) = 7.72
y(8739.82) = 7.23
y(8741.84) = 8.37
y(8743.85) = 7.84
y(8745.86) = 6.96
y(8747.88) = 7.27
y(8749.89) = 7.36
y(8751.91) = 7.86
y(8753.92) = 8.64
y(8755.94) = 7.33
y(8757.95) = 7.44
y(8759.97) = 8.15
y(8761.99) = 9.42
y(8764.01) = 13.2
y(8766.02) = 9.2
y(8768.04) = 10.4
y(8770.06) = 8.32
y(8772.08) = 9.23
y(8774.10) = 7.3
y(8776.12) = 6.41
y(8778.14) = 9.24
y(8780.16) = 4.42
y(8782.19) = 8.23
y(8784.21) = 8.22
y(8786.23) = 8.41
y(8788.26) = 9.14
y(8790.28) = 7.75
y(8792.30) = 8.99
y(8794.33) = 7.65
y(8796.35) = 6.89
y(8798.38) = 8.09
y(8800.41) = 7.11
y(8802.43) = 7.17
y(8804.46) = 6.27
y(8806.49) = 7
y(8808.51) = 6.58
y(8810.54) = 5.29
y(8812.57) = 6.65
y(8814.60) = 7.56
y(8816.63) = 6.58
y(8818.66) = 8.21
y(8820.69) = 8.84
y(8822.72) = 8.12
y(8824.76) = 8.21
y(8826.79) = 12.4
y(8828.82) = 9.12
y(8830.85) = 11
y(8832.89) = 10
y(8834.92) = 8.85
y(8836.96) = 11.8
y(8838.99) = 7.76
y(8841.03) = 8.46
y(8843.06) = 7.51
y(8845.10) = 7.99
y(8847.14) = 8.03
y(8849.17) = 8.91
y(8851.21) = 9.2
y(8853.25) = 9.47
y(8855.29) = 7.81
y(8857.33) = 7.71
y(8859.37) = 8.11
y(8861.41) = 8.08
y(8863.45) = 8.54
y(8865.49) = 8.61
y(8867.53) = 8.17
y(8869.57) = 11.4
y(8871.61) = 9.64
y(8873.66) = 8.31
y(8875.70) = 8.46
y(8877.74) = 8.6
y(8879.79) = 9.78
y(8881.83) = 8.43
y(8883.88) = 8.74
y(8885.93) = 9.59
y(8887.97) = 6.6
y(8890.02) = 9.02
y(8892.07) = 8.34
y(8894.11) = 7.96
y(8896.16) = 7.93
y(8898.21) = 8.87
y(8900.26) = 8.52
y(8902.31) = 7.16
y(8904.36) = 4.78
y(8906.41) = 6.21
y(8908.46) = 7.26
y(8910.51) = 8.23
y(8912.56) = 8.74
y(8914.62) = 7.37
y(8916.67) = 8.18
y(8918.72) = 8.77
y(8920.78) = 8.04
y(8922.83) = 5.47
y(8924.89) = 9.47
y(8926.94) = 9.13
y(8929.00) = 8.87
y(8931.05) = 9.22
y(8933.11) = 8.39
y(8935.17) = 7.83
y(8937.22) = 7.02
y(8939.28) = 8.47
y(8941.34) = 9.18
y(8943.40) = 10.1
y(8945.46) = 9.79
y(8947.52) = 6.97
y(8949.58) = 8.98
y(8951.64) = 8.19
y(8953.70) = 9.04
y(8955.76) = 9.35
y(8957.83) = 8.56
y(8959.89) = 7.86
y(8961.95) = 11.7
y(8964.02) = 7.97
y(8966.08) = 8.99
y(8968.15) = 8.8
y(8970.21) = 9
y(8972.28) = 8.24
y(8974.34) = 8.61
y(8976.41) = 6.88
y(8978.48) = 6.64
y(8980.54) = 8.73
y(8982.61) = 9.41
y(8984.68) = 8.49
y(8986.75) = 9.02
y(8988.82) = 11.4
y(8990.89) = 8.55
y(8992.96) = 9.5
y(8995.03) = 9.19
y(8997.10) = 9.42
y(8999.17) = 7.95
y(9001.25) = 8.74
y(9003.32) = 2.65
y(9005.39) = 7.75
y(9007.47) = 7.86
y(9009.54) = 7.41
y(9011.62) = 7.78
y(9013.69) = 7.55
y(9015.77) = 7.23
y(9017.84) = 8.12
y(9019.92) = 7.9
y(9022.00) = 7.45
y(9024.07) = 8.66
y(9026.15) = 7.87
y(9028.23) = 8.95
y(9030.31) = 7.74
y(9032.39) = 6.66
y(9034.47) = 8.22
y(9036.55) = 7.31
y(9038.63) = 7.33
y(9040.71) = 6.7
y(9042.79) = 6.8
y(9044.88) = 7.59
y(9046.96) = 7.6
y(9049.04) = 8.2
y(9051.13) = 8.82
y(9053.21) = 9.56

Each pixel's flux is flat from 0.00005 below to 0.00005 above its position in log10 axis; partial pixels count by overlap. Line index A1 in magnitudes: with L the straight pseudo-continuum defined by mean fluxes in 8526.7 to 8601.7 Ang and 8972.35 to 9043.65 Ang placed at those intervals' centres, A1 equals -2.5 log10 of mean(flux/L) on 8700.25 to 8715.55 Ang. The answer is 0.10 mag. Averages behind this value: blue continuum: 7.32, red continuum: 7.96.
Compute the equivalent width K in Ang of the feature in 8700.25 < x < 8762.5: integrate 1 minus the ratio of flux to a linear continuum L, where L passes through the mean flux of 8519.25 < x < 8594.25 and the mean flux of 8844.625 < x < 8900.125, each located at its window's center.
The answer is 4.1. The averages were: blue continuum 7.36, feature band 7.52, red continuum 8.61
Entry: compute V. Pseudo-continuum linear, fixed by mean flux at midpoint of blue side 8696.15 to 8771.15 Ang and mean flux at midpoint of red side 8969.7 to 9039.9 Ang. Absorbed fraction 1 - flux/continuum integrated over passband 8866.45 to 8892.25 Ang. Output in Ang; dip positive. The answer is -3.0 Ang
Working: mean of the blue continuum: 7.79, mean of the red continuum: 8.05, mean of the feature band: 8.87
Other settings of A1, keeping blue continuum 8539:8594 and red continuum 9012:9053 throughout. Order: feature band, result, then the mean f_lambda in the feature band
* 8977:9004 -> -0.102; 8.49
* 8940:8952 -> -0.157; 8.89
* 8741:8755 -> -0.029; 7.75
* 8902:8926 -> 0.026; 7.49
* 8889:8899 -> -0.103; 8.41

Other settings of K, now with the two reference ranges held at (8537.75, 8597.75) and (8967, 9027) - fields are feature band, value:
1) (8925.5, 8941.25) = -0.85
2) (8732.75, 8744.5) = -0.22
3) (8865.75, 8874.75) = -1.55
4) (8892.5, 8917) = 1.23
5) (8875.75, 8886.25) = -1.28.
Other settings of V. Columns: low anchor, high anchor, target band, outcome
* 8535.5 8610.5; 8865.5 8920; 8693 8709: 1.63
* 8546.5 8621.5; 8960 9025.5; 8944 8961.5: -1.17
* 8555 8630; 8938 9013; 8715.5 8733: -0.17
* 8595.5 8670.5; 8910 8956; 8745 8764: -2.40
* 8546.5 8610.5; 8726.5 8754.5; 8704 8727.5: 0.64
